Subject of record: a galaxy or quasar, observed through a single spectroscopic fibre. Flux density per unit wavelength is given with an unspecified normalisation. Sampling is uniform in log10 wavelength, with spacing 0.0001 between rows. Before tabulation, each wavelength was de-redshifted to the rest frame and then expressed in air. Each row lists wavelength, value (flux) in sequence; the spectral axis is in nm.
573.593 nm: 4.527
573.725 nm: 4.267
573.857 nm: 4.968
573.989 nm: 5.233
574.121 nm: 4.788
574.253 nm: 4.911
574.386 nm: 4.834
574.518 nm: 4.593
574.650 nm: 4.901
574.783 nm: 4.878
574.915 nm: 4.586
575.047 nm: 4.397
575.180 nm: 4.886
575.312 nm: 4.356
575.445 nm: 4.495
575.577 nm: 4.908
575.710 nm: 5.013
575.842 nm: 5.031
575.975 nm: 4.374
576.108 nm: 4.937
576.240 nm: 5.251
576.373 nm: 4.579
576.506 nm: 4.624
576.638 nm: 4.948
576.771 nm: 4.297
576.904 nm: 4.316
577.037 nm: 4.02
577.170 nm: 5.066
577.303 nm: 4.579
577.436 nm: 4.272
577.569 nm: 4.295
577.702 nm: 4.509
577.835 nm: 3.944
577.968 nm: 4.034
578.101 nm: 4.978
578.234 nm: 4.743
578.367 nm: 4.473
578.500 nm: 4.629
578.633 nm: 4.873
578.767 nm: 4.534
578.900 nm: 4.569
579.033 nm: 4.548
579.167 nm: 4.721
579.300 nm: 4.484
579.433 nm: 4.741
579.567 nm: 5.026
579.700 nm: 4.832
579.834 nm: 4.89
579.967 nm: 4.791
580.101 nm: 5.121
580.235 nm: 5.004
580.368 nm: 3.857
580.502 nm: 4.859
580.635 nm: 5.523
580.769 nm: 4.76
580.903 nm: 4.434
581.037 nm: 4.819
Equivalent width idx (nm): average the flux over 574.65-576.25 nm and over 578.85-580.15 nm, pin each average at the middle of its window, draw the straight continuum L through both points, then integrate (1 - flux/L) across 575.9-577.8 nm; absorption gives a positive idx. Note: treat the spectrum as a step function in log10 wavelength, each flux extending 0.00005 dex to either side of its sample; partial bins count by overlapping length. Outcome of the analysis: 0.08 nm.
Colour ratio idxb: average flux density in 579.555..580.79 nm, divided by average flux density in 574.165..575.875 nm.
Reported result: 1.0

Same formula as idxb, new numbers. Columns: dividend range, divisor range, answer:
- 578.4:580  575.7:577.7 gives 1.02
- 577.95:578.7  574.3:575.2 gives 0.99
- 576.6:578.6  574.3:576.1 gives 0.95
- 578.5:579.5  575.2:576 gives 0.98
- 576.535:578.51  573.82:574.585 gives 0.92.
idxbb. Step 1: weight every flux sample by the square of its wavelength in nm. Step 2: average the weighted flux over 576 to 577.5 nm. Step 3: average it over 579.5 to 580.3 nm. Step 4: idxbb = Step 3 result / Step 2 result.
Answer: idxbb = 1.1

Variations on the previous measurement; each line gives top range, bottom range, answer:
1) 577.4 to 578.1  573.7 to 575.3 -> 0.91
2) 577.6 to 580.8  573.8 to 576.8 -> 0.99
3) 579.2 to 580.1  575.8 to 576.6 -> 1.02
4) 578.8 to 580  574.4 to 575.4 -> 1.03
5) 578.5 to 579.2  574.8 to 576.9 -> 1.00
